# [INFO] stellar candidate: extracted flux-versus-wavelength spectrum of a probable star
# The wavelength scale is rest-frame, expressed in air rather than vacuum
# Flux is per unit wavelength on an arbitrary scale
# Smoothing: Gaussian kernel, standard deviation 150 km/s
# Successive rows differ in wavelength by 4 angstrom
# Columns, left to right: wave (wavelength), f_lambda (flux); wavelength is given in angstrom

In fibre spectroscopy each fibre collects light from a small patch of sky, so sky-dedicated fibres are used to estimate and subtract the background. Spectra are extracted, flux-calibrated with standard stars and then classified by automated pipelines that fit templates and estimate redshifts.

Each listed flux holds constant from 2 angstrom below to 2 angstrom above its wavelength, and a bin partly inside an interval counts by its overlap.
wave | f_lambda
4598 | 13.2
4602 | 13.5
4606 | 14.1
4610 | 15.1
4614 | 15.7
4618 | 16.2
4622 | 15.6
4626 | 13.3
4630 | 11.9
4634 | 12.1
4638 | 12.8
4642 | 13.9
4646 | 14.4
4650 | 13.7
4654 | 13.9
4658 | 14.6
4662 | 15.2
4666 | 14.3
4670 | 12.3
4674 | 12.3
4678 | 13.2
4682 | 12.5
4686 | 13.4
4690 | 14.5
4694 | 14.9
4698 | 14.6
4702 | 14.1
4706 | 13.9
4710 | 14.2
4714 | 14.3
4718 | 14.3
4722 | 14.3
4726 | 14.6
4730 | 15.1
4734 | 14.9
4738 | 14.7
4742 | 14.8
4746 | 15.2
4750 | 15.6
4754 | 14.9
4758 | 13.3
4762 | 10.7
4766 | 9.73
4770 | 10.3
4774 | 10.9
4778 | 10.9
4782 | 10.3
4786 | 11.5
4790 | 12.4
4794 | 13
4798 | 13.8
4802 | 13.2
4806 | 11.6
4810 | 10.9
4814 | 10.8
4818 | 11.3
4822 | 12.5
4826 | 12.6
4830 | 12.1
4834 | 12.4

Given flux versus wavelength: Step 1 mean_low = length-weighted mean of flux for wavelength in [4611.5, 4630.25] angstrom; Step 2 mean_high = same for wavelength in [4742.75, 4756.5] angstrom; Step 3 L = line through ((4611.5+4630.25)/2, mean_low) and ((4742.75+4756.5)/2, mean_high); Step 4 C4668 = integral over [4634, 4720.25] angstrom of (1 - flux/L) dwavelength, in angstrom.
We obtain 6.4 angstrom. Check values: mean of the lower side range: 14.8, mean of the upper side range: 15.1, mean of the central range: 13.8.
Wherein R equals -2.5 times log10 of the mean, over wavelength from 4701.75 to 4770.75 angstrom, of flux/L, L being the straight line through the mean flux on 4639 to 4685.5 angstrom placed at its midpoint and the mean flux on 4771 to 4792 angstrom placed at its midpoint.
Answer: -0.15 mag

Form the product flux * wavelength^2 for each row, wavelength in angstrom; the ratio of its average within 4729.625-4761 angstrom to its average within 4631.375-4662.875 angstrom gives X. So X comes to 1.11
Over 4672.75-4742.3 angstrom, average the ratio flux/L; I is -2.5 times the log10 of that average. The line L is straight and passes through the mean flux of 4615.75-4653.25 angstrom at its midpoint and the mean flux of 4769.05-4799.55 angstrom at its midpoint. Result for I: -0.115 mag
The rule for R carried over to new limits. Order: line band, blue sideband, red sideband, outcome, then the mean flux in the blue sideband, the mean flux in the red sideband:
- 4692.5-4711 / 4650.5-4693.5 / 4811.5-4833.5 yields -0.080 mag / 13.7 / 11.9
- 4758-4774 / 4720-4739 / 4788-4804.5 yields 0.277 mag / 14.7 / 13.1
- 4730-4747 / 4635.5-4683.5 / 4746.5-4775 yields -0.177 mag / 13.6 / 12.4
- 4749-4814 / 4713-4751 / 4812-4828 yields 0.097 mag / 14.8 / 11.8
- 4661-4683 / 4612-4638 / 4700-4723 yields 0.068 mag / 14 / 14.2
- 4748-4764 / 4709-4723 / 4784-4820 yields -0.030 mag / 14.3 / 12.1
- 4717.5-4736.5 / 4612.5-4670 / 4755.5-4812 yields -0.166 mag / 14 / 11.6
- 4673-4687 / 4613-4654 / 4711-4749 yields 0.116 mag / 13.9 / 14.7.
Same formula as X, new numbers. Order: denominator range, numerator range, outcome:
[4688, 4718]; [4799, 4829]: 0.87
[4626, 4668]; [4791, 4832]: 0.96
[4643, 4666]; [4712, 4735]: 1.05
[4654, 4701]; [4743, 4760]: 1.10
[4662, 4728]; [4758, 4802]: 0.86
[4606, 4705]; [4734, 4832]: 0.94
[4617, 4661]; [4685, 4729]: 1.07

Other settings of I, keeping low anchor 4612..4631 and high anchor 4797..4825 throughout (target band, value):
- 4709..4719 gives -0.07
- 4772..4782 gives 0.16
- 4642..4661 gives 0.01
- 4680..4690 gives 0.04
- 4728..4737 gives -0.15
